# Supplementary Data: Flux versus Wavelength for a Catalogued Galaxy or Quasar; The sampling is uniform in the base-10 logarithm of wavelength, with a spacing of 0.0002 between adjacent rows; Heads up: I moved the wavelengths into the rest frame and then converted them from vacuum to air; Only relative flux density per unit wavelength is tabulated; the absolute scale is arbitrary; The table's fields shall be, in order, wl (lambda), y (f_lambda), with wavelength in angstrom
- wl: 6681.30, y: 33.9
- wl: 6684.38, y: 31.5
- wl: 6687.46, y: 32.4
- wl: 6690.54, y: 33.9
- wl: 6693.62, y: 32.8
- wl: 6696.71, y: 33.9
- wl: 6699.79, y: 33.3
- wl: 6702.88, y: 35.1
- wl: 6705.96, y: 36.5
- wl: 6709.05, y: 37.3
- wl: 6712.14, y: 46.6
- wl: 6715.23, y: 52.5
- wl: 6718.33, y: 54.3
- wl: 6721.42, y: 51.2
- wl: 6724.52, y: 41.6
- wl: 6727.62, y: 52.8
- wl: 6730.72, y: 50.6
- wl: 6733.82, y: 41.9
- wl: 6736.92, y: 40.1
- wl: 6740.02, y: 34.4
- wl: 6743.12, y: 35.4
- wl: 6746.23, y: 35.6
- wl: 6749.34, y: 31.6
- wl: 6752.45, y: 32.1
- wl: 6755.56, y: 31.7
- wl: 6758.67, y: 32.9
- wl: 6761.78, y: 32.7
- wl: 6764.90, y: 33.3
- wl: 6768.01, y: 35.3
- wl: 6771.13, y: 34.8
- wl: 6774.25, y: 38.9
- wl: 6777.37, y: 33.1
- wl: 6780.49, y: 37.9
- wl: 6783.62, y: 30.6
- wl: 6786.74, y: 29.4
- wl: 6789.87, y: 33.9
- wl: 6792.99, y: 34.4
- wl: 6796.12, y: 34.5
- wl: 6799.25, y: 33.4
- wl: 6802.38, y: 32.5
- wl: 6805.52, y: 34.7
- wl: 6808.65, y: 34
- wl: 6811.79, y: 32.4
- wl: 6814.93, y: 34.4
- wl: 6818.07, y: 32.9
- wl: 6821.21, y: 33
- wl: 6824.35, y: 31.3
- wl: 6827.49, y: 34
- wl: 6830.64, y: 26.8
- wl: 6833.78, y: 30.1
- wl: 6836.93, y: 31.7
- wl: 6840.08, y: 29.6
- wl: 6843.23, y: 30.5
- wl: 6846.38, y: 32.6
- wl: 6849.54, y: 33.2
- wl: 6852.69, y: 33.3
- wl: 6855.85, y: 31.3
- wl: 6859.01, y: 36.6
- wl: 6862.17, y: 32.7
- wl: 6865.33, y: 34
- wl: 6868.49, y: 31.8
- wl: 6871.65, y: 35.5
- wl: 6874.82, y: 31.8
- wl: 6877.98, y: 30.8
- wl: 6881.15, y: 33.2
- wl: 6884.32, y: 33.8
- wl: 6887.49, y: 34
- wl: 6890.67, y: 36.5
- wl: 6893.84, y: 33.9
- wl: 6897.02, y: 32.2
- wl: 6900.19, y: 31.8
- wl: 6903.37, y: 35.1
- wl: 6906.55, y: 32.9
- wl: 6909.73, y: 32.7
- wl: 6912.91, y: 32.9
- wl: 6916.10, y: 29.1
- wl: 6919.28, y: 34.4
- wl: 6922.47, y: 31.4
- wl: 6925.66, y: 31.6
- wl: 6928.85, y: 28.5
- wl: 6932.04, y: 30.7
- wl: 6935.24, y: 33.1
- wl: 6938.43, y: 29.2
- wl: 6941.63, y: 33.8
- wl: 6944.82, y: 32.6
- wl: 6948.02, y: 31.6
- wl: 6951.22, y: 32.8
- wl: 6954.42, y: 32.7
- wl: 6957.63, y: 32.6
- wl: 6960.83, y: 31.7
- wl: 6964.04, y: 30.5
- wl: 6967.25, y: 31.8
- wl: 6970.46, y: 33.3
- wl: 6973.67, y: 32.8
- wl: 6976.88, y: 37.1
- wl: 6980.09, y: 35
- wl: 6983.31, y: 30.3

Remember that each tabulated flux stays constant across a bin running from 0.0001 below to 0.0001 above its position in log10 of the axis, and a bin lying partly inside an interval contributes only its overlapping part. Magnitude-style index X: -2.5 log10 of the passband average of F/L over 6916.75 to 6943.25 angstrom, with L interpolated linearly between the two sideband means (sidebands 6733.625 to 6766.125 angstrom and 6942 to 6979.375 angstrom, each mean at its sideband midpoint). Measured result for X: 0.05 mag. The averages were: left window 34.4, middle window 31.5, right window 32.8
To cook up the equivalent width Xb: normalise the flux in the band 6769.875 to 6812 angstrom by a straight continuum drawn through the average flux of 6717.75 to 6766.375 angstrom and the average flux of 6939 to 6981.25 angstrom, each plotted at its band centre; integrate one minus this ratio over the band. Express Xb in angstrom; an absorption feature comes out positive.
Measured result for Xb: 4.30 angstrom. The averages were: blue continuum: 39.2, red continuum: 32.8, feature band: 33.9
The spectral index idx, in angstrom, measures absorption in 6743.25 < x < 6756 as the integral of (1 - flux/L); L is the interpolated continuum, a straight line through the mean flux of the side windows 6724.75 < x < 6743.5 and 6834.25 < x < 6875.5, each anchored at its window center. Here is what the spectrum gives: 2.60 angstrom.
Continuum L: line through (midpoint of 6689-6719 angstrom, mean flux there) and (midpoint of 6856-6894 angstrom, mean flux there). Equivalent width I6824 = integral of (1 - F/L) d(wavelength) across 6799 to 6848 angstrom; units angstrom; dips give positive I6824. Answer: 4.5 angstrom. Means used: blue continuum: 39.2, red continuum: 33.6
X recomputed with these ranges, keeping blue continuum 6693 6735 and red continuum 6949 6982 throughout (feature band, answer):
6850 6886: 0.12 mag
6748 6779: 0.22 mag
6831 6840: 0.26 mag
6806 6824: 0.17 mag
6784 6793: 0.24 mag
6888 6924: 0.08 mag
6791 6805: 0.18 mag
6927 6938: 0.12 mag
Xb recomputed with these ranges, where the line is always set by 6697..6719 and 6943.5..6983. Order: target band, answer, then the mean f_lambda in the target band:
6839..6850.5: 1.65 angstrom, 31.5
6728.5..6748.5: 0.24 angstrom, 39.8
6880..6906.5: 1.02 angstrom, 33.8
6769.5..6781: 0.89 angstrom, 36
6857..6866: 0.46 angstrom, 34.3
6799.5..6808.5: 1.05 angstrom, 33.6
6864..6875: 0.75 angstrom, 33.5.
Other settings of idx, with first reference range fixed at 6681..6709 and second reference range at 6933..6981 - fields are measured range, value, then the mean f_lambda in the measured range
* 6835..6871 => 0.7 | 32.5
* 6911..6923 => 0.3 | 32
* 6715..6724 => -4.7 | 51.4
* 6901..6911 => -0.2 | 33.5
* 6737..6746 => -0.6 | 35.9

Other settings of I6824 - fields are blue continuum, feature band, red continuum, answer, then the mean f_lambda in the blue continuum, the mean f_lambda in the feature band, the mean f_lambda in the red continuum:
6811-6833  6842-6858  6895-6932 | -0.2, 32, 32.4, 32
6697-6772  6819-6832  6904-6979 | 1.7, 39.3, 31.4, 32.2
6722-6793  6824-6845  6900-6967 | 2.4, 36.5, 30.6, 32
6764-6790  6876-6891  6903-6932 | -0.4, 34.2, 33.4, 31.9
